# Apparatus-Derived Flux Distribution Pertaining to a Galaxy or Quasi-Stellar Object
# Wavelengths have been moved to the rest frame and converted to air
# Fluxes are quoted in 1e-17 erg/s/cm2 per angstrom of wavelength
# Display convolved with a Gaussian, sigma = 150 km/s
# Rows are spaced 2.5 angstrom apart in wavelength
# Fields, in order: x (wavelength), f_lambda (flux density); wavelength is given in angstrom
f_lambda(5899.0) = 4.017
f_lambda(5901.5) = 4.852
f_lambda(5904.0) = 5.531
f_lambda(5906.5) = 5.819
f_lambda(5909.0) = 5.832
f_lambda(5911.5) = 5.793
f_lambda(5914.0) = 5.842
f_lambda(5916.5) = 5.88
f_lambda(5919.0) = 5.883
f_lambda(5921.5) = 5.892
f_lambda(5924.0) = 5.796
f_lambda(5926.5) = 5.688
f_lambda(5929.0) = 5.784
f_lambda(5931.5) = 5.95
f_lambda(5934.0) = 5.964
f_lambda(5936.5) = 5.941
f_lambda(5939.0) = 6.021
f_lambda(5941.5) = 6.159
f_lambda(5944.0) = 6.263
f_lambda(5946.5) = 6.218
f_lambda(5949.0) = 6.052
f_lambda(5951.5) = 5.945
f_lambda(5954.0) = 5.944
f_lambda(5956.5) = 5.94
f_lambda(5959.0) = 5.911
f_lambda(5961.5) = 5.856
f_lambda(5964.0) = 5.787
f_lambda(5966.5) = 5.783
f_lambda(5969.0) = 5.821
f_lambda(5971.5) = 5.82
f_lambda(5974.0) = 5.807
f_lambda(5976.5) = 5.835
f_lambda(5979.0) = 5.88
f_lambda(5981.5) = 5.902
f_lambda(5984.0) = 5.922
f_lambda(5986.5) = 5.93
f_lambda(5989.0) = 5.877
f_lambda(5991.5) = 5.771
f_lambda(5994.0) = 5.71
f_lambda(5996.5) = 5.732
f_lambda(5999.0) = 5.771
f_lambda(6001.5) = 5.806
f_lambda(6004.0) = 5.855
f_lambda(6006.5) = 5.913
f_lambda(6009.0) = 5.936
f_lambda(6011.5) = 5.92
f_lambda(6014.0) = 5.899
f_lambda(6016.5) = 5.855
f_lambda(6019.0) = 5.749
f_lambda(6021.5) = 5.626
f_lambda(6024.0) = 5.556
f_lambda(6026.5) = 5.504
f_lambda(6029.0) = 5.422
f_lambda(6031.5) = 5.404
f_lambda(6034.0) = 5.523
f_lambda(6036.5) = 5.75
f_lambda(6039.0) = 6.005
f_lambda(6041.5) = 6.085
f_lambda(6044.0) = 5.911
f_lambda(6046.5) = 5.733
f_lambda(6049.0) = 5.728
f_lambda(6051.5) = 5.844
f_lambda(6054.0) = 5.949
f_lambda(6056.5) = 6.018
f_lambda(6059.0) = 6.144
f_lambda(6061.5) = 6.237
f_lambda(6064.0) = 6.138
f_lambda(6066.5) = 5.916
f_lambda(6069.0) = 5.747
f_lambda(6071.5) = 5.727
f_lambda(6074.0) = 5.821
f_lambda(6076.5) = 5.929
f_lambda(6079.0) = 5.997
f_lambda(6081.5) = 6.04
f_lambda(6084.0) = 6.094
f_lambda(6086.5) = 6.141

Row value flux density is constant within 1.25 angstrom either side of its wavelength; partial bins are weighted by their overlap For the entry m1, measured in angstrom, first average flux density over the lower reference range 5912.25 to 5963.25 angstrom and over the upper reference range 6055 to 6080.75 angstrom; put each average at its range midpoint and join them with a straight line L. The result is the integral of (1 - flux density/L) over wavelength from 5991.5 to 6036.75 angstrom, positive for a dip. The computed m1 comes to 1.82 angstrom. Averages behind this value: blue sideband 5.94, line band 5.72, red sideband 5.97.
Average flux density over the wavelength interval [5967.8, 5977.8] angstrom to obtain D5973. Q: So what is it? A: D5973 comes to 5.82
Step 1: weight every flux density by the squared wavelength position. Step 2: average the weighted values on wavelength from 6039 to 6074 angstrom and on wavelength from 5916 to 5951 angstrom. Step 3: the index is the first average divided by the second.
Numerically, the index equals 1.04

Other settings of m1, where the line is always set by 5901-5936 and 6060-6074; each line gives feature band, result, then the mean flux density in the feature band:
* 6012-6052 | 1.21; 5.73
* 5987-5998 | 0.14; 5.78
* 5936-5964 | -0.99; 6.01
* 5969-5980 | 0.01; 5.83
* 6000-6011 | -0.01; 5.88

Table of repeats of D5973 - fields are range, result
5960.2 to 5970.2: 5.81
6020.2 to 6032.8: 5.5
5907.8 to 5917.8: 5.84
